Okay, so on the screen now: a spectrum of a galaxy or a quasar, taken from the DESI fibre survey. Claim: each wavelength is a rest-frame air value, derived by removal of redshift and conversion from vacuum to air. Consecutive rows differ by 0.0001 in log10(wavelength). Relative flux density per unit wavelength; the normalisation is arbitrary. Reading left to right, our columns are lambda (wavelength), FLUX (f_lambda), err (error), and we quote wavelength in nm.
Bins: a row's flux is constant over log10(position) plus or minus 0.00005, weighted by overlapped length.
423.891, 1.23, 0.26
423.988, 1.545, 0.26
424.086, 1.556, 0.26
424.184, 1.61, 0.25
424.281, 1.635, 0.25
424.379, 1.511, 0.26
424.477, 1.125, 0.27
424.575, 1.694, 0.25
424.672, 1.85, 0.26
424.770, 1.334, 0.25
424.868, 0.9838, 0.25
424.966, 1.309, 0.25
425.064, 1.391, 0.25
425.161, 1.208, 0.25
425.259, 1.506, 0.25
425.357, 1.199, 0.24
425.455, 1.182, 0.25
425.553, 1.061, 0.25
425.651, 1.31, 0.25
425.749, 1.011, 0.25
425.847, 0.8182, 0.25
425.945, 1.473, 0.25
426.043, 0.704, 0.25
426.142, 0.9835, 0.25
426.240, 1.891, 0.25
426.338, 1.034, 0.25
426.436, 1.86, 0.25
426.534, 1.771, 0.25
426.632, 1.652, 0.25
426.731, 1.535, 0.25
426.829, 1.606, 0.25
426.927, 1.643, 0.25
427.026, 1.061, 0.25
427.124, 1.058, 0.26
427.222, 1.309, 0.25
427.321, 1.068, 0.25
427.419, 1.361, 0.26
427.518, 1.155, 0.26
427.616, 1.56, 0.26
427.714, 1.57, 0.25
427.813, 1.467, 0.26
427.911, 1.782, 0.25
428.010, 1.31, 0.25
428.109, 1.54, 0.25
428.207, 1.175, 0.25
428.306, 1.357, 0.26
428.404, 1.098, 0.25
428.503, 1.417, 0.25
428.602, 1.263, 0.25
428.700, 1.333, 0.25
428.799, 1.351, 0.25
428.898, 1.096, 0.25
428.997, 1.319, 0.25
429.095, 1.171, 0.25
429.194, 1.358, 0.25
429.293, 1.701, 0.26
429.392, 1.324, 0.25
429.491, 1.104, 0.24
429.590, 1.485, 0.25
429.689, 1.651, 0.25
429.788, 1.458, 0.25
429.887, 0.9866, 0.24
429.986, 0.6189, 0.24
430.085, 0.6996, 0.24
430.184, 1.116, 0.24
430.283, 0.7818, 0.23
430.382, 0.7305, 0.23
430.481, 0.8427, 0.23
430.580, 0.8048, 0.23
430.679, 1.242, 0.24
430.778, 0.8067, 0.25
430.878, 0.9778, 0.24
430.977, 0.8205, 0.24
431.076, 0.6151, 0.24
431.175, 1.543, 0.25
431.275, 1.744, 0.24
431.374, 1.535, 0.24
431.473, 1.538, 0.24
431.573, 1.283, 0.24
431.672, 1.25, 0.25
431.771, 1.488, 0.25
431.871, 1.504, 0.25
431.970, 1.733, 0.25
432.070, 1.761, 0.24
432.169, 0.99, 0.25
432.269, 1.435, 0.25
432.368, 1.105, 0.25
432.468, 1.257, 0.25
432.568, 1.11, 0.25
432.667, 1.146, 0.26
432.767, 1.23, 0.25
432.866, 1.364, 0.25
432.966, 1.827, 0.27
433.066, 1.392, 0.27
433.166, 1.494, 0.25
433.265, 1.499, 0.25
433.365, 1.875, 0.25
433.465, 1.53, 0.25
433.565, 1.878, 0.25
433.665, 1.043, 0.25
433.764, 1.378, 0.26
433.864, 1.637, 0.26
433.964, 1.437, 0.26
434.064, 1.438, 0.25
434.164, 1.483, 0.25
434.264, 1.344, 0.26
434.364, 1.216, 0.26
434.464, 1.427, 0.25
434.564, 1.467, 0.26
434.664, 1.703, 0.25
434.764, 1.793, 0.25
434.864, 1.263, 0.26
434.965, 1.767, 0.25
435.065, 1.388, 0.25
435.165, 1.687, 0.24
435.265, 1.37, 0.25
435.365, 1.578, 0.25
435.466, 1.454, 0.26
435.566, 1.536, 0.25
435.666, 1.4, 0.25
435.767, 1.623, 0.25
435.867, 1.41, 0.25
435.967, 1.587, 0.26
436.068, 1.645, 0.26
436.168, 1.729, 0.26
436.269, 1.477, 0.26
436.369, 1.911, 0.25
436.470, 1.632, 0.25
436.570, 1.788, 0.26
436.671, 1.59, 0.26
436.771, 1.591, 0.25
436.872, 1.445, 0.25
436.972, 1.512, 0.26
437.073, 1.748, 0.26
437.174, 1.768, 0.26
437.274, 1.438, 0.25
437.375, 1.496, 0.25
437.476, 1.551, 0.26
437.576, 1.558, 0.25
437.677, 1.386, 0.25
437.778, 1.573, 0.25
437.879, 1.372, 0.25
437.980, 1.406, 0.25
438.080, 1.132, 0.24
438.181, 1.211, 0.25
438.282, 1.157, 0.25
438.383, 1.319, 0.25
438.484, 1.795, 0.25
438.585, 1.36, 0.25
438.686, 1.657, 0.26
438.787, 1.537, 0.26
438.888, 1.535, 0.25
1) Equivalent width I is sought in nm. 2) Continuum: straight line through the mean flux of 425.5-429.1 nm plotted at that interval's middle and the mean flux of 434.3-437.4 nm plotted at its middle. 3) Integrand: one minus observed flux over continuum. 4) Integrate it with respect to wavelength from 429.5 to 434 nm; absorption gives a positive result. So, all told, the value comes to 0.54 nm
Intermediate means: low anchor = 1.33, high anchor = 1.56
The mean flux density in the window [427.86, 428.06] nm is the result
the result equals 1.54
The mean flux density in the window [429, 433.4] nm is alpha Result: 1.26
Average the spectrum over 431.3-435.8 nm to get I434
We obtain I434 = 1.46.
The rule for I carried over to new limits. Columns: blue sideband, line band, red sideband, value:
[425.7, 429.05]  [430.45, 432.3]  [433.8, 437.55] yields 0.23 nm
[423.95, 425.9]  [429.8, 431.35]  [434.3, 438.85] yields 0.49 nm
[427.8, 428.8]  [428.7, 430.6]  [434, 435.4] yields 0.34 nm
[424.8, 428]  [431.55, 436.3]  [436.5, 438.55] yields -0.09 nm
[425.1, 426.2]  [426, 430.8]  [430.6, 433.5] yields -0.20 nm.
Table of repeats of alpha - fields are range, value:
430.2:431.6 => 1.09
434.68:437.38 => 1.58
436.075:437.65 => 1.61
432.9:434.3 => 1.52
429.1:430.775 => 1.11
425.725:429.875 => 1.35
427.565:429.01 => 1.38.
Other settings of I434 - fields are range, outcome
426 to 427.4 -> 1.37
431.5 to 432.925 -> 1.34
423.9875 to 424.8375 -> 1.53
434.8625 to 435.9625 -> 1.51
